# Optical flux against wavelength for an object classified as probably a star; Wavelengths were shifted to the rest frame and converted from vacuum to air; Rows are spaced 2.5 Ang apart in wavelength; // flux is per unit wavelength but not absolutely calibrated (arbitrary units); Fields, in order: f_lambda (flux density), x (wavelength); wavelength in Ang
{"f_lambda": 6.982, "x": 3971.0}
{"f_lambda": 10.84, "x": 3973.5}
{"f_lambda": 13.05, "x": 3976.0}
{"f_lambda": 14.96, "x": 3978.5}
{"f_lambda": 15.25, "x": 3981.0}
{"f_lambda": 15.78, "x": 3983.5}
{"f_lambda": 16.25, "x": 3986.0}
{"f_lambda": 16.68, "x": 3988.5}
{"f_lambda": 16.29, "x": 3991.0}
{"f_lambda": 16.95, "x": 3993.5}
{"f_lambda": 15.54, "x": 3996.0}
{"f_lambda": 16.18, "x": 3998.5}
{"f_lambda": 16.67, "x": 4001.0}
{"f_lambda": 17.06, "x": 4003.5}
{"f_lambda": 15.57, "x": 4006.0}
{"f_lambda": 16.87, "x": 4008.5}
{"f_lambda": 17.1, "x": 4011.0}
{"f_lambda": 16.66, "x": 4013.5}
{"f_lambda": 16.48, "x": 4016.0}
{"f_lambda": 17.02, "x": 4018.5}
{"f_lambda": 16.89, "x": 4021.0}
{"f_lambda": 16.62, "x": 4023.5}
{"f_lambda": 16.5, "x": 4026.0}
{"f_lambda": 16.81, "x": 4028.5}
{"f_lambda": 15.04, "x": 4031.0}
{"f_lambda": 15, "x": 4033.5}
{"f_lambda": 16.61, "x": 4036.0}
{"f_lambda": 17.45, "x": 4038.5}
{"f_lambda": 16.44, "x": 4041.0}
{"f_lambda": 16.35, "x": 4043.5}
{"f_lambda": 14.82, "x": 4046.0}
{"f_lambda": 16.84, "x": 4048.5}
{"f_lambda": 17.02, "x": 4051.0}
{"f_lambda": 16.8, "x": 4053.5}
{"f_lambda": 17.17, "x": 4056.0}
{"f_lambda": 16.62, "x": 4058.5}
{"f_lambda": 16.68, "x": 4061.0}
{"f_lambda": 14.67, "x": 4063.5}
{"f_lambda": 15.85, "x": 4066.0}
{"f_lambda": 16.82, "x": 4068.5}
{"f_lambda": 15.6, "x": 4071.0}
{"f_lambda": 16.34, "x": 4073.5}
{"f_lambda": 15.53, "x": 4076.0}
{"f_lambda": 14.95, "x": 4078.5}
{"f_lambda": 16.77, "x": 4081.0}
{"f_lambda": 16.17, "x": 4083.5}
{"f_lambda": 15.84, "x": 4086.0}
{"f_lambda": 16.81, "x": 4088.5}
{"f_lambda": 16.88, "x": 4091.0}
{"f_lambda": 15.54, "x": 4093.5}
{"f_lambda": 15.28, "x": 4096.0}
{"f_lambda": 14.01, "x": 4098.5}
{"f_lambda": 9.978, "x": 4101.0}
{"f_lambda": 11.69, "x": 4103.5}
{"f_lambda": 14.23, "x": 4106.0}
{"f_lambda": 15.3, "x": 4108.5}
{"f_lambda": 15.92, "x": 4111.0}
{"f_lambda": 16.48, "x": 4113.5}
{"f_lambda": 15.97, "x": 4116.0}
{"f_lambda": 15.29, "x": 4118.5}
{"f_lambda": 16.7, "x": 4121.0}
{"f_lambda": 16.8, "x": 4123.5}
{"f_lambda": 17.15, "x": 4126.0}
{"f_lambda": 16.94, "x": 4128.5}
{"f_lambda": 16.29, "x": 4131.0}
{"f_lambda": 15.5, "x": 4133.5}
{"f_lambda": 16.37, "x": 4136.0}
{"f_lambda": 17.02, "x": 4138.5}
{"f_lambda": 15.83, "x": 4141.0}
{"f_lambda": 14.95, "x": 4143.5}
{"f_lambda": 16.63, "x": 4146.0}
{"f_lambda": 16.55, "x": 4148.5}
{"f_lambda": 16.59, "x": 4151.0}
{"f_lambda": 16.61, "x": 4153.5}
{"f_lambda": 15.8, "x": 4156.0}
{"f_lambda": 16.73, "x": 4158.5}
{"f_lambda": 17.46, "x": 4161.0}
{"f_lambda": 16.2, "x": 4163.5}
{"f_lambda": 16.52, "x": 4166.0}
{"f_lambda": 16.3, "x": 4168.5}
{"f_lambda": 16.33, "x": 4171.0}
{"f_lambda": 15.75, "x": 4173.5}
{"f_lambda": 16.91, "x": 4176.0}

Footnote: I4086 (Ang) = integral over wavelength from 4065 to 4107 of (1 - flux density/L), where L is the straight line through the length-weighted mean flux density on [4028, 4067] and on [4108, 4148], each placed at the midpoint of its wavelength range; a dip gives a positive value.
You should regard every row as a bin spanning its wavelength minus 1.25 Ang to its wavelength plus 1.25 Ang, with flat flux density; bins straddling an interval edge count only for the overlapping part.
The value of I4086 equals 2.7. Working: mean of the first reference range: 16.3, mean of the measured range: 15.2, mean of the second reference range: 16.2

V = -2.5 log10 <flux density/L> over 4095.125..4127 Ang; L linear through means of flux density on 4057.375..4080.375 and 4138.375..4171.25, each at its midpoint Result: 0.083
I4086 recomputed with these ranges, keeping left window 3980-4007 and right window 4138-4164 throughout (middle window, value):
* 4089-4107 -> 2.5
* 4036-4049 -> -0.1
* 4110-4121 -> 0.2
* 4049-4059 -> -0.4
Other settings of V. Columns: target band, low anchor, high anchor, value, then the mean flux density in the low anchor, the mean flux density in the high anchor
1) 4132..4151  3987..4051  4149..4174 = 0.02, 16.4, 16.5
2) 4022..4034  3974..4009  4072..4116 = -0.03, 15.8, 15.2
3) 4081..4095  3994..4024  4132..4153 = 0.00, 16.6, 16.2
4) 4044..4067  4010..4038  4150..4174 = 0.01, 16.5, 16.4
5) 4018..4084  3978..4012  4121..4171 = 0.00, 16.2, 16.4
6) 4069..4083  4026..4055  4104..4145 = 0.02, 16.3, 16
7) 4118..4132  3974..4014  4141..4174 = -0.02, 15.9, 16.3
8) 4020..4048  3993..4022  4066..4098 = 0.01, 16.6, 16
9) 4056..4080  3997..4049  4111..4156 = 0.03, 16.4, 16.3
